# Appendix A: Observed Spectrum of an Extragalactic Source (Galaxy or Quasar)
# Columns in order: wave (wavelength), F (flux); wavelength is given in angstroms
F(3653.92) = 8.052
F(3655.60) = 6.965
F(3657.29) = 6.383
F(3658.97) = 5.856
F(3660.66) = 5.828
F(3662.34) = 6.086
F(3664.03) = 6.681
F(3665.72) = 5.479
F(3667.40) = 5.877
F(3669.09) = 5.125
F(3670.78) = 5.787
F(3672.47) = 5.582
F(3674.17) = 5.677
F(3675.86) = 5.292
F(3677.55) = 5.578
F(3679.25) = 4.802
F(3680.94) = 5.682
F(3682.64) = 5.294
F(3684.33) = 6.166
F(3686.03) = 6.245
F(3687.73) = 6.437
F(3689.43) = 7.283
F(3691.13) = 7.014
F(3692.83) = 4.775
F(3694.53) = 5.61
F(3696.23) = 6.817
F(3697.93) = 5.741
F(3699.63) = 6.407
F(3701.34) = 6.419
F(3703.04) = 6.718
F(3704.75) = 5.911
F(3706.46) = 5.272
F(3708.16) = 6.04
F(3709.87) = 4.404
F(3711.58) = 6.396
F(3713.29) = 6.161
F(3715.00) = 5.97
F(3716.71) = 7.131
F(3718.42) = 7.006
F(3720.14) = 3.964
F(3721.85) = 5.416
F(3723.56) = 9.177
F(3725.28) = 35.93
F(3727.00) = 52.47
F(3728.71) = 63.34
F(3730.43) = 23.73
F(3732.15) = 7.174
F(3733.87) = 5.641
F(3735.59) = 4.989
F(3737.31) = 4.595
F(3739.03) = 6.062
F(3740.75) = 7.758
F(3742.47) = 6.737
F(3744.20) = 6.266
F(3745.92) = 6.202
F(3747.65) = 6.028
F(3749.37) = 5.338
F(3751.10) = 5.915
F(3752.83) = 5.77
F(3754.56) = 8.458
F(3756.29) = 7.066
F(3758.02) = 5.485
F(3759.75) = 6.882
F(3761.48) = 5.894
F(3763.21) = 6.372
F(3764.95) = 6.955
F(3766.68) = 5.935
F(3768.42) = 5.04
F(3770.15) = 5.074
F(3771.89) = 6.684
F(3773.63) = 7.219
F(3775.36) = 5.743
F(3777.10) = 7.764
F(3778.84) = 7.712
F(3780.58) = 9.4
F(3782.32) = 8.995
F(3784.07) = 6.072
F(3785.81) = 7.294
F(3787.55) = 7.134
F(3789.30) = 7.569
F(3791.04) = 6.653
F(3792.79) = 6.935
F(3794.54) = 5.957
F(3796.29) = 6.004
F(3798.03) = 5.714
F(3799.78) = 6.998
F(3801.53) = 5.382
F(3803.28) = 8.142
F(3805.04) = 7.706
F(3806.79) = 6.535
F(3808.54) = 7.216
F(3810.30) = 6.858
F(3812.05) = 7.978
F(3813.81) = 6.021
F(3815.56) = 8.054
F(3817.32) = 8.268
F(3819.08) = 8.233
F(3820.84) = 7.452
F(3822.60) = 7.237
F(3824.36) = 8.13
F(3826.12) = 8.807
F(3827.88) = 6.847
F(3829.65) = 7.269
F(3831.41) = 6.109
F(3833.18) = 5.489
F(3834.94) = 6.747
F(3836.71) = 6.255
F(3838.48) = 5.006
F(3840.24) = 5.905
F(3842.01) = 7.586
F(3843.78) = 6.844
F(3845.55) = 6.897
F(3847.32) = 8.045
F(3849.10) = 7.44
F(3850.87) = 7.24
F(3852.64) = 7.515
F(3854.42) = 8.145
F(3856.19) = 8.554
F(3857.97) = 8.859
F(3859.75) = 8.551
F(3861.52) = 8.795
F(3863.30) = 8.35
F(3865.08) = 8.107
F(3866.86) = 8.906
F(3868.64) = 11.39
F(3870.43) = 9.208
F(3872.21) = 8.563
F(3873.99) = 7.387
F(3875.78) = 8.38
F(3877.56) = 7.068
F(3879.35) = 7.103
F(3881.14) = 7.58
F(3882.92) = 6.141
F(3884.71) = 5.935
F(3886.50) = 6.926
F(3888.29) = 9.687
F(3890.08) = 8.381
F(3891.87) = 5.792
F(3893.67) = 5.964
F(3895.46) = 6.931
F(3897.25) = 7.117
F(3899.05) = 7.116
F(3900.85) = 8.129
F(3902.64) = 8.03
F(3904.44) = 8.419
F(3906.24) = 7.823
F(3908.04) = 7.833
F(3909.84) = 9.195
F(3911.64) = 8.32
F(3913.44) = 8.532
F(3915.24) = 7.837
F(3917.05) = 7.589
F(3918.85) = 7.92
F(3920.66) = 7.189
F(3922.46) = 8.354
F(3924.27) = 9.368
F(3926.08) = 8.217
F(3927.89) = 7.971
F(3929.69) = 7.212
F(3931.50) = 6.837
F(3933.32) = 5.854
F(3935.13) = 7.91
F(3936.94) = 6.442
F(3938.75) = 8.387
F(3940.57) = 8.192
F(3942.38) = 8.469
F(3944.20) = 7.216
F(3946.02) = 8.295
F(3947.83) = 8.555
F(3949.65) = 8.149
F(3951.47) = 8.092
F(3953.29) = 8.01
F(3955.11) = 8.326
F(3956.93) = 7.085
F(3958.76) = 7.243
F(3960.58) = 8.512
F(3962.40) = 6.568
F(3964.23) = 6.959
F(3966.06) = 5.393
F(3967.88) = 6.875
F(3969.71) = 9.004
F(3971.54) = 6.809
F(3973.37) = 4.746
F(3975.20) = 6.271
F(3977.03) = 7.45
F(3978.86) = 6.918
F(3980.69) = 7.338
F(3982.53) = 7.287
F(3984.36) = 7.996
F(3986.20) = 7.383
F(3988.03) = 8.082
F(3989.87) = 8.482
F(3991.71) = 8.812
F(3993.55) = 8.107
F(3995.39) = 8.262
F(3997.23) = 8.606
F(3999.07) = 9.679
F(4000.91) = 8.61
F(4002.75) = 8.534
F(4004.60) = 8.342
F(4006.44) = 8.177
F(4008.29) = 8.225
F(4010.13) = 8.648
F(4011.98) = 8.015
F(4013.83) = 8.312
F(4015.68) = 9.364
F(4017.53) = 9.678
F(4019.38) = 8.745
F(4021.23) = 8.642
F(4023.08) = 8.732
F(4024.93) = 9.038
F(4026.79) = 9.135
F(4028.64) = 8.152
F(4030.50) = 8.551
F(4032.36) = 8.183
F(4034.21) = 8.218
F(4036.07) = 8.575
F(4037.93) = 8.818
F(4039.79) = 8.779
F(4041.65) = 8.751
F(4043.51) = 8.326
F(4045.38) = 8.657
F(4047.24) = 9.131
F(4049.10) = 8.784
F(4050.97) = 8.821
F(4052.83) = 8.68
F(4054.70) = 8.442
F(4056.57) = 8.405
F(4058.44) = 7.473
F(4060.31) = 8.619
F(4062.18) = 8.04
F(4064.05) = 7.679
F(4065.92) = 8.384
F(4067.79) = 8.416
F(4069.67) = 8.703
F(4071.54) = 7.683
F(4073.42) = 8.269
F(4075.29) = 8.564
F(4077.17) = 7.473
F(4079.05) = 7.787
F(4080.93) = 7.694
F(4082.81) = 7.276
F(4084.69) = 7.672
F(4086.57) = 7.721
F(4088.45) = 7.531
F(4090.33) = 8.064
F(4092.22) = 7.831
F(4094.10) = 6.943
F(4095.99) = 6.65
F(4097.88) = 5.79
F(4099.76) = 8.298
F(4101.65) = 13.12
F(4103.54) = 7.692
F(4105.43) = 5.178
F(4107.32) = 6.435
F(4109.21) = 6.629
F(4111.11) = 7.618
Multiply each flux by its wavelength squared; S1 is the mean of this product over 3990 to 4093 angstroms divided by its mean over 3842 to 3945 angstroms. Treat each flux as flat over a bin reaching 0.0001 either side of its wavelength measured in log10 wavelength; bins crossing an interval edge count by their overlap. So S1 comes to 1.2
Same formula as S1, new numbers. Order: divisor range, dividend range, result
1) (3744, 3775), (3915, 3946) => 1.35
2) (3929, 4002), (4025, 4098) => 1.12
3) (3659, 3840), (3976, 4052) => 1.23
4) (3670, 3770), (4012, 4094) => 1.14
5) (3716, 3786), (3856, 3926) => 0.85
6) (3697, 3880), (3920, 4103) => 1.09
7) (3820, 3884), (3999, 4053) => 1.24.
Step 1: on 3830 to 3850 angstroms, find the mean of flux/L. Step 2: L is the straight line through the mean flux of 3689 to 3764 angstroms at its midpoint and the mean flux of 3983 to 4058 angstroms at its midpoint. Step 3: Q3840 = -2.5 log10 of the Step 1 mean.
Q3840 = 0.36 mag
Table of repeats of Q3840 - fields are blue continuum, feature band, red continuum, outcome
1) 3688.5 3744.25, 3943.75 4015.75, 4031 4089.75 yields 0.135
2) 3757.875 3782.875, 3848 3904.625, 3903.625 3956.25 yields -0.045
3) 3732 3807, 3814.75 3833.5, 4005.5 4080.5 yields -0.083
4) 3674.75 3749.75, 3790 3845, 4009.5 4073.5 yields 0.310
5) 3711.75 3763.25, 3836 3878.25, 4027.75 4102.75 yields 0.275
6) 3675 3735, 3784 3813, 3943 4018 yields 0.358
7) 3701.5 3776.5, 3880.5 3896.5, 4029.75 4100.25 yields 0.259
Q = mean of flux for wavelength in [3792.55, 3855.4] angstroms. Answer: 7.03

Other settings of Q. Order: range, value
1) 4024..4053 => 8.66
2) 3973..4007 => 7.9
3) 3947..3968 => 7.5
